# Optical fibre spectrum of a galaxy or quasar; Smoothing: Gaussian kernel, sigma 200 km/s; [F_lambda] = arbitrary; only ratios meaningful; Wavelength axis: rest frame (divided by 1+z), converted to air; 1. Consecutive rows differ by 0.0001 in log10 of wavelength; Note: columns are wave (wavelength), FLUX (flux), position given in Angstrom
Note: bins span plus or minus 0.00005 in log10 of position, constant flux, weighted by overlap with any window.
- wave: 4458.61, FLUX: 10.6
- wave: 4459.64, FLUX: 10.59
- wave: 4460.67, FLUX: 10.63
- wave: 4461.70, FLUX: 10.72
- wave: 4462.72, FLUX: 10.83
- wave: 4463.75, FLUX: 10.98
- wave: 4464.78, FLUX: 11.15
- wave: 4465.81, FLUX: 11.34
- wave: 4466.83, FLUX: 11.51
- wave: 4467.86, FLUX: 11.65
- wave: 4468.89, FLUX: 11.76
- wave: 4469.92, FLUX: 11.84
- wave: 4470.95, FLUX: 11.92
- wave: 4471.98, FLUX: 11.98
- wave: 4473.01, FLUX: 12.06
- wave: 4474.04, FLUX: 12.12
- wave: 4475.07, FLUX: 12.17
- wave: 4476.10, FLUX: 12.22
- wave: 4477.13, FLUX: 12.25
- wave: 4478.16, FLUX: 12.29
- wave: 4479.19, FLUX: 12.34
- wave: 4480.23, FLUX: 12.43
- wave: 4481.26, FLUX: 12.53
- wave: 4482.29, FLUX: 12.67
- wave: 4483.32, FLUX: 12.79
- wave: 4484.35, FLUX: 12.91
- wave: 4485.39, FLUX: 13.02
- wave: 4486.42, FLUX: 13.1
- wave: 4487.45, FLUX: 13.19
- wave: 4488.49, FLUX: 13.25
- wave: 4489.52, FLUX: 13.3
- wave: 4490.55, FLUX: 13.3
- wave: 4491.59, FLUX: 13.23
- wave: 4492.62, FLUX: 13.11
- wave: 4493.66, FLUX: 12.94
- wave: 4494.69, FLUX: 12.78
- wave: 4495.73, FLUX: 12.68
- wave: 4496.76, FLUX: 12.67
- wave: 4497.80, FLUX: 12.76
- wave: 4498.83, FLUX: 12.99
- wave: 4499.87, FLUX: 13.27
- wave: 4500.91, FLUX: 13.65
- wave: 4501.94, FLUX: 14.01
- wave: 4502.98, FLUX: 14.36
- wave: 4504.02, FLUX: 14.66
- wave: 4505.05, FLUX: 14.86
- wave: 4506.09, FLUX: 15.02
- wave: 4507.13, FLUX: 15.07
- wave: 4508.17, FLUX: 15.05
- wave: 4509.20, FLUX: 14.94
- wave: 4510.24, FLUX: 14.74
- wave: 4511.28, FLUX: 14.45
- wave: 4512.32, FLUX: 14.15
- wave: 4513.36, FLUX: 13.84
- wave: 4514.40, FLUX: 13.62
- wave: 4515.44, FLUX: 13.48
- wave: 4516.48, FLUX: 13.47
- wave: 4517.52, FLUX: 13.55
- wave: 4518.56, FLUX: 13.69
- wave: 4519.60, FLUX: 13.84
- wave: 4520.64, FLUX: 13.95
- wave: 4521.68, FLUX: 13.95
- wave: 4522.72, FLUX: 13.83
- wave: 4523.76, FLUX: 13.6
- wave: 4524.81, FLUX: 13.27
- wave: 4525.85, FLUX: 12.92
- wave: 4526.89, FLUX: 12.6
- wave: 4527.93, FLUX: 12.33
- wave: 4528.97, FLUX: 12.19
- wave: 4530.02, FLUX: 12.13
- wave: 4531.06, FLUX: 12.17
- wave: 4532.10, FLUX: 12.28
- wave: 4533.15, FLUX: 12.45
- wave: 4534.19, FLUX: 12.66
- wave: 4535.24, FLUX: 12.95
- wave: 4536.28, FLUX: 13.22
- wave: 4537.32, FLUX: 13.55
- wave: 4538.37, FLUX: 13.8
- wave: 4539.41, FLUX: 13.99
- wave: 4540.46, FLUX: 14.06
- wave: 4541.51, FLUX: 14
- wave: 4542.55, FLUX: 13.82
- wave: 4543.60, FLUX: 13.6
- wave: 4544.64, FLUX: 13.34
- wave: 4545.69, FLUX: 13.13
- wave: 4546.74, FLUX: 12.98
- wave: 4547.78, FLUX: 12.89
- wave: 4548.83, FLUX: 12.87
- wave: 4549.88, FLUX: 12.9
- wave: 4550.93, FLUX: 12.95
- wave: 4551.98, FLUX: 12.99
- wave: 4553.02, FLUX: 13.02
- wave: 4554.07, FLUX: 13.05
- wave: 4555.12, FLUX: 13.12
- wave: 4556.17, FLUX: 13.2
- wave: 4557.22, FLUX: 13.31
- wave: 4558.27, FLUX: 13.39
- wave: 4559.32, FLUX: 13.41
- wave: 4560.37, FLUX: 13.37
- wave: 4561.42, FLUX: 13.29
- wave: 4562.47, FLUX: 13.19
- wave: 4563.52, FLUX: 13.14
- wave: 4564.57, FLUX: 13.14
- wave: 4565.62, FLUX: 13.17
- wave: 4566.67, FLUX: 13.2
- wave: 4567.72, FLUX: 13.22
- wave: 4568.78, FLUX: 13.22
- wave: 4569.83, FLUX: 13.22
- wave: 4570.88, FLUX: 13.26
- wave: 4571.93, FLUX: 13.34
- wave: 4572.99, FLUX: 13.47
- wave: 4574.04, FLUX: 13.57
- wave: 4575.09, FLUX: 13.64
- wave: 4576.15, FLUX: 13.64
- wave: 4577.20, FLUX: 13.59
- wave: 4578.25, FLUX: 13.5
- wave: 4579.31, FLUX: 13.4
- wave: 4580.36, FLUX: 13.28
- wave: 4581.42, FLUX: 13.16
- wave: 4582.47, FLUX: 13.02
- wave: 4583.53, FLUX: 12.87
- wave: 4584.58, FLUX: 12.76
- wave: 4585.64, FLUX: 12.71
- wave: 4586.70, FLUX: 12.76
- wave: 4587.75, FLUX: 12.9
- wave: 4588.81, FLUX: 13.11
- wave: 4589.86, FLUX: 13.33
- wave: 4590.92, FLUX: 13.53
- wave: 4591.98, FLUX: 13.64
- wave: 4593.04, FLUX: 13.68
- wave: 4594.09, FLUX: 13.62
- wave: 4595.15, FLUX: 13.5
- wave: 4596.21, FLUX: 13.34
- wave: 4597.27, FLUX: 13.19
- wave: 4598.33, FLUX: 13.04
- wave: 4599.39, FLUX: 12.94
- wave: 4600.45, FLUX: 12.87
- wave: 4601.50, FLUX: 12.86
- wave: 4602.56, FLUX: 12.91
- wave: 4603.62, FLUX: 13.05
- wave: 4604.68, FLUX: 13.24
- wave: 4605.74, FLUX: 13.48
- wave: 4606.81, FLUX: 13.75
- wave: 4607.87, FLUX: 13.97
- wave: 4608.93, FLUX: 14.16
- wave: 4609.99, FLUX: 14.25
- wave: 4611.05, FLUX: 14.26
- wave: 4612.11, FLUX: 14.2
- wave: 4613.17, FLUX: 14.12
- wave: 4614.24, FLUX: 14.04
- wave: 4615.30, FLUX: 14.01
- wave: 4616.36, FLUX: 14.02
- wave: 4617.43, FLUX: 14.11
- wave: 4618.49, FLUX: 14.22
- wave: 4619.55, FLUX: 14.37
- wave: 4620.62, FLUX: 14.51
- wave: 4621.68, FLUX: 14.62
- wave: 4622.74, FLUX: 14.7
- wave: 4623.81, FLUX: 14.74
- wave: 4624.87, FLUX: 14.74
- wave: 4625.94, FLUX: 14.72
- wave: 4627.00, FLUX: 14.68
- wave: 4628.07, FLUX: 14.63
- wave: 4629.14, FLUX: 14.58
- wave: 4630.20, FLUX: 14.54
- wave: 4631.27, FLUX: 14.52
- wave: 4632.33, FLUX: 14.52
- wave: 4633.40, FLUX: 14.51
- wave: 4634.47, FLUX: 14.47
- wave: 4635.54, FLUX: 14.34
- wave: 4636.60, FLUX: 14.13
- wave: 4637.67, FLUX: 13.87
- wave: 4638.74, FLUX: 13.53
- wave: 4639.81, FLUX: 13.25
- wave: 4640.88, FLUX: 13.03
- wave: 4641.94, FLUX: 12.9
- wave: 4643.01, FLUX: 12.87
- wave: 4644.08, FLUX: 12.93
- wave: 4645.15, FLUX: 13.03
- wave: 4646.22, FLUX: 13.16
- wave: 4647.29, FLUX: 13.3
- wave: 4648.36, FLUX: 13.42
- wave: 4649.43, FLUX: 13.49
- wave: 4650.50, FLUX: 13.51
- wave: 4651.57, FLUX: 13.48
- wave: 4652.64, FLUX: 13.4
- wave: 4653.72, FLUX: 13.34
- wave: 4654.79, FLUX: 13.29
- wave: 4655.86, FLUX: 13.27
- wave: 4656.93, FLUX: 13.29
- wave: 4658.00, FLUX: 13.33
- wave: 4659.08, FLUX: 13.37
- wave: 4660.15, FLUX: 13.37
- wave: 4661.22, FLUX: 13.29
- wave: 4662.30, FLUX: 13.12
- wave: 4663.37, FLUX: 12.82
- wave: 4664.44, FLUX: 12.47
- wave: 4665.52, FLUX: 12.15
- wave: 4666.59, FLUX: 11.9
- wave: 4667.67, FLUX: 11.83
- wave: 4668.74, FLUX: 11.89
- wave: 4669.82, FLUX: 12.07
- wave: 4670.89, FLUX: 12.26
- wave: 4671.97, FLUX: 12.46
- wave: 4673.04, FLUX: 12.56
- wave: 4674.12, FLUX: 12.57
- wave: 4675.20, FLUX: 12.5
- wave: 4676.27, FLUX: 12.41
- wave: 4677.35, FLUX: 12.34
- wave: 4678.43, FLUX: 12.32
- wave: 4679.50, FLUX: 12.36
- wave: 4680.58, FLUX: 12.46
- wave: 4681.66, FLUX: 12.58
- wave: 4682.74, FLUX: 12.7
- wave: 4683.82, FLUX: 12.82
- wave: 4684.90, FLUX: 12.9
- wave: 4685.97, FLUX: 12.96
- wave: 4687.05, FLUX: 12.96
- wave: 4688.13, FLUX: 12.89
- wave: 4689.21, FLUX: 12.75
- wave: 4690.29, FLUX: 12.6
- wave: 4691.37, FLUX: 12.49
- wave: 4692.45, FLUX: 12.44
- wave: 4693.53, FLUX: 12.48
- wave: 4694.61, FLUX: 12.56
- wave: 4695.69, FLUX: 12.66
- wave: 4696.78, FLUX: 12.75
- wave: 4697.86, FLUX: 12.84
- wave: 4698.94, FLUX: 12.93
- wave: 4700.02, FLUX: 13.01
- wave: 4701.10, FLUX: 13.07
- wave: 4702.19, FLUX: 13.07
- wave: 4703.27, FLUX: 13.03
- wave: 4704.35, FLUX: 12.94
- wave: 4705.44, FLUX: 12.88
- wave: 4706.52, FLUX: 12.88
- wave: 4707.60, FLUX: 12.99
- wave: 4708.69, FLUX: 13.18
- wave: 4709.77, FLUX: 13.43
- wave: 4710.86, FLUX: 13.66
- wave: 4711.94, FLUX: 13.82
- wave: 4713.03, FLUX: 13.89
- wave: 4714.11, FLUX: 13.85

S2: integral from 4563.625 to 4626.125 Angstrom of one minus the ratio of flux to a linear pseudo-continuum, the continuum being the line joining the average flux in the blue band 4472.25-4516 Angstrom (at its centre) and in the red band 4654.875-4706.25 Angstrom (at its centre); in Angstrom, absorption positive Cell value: -2.77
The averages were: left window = 13.3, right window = 12.7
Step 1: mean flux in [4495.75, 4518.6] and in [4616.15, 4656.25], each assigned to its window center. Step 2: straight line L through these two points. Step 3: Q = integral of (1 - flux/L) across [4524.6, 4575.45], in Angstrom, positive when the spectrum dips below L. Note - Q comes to 3.0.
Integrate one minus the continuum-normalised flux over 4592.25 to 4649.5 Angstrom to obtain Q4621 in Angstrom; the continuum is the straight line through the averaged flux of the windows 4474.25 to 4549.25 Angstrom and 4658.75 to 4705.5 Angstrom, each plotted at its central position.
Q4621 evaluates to -4.2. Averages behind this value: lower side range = 13.3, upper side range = 12.6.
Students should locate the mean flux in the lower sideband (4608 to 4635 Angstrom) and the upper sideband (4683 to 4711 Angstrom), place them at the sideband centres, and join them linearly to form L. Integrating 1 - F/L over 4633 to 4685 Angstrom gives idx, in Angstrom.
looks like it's 2.5 Angstrom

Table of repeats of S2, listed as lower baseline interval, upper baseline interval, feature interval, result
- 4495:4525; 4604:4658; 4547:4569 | 1.21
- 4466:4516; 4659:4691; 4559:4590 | -0.83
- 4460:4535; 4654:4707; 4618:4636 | -2.50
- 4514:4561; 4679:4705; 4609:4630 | -2.30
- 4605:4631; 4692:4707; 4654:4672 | 1.01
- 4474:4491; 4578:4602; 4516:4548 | -0.77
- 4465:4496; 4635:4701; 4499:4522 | -2.95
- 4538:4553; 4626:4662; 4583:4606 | 0.62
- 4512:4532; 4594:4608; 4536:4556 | -0.11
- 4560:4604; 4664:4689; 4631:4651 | -1.35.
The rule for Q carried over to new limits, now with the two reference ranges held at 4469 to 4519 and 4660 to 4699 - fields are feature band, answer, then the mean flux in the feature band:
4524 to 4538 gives 0.44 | 12.7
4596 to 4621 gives -1.71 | 13.7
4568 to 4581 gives -0.47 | 13.4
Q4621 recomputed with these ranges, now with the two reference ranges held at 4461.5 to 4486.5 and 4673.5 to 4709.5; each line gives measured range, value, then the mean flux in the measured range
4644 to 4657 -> -0.7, 13.3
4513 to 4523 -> -1.3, 13.7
